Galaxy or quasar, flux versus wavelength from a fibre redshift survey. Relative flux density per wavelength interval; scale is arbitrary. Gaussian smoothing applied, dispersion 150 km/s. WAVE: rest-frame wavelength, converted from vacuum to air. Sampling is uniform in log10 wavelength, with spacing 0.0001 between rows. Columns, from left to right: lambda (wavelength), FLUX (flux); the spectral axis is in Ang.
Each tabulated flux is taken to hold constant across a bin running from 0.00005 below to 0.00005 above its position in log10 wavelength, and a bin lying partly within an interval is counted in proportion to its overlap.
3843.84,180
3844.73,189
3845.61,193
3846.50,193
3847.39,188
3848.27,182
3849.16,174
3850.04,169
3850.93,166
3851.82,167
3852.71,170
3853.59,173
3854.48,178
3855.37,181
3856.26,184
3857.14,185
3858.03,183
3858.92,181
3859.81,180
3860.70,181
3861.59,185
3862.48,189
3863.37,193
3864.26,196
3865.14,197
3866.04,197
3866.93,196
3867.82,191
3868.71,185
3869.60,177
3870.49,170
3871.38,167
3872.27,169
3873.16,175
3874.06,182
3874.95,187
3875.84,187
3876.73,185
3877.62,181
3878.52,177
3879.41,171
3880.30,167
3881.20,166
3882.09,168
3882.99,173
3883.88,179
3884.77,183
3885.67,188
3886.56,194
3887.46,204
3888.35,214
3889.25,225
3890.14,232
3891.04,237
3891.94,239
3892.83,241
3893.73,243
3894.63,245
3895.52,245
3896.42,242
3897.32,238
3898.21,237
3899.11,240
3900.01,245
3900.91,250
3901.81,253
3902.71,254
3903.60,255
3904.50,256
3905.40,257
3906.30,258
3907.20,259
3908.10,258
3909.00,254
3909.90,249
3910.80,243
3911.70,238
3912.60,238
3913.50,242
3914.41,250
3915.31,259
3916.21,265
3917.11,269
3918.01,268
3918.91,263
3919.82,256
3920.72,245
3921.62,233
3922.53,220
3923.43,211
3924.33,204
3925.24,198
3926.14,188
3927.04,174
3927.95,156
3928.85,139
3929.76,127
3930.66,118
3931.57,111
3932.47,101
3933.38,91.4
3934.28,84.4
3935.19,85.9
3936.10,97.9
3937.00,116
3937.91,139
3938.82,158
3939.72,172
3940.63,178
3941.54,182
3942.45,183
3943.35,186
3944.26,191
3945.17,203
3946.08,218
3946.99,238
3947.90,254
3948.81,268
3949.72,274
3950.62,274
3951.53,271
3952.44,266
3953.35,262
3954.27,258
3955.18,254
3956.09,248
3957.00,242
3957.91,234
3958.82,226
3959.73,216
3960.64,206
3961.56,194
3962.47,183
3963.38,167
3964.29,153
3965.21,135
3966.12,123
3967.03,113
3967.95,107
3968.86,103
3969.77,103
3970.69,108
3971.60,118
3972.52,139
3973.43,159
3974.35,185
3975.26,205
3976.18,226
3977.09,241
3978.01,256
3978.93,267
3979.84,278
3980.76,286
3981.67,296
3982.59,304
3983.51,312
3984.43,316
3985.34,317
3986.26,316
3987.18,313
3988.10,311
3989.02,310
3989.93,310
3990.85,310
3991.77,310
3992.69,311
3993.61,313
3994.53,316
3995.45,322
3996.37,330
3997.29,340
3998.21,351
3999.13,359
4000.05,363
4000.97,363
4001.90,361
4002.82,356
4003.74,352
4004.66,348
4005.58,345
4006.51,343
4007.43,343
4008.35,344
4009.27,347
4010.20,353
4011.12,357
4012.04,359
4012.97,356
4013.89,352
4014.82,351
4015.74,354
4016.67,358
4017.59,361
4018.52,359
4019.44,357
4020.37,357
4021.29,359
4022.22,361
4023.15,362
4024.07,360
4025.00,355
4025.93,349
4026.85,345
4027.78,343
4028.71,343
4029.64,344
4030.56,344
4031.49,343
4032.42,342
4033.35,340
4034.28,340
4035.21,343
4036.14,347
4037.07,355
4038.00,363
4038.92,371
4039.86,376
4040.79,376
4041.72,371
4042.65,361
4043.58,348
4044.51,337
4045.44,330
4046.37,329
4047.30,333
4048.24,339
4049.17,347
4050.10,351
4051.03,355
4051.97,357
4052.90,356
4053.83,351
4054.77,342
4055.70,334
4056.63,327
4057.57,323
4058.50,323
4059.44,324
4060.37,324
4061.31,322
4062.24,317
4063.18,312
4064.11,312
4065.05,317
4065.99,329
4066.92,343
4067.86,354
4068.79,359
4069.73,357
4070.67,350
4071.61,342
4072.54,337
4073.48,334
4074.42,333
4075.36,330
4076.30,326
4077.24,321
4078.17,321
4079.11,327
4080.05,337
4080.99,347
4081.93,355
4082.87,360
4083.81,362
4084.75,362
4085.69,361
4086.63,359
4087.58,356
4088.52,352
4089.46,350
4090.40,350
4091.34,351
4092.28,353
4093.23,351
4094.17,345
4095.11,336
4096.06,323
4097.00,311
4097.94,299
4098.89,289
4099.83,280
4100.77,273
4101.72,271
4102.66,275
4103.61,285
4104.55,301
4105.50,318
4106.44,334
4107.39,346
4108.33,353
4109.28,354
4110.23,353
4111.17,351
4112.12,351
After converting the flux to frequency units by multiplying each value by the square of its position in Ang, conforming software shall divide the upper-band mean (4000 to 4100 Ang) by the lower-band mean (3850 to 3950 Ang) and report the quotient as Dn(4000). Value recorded 1.85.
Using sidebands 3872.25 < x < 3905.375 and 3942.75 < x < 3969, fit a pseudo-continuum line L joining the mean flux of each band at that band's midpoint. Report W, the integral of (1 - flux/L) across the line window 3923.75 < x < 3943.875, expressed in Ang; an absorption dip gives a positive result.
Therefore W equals 6.2 Ang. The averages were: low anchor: 213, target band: 146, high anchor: 210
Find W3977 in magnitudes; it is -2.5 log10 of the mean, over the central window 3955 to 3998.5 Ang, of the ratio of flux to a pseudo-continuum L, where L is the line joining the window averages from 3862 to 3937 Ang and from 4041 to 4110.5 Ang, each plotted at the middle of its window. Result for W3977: 0.11 mag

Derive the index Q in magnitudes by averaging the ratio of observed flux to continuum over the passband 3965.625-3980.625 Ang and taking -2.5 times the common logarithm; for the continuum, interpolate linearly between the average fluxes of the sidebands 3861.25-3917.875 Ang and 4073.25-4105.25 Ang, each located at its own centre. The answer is 0.46 mag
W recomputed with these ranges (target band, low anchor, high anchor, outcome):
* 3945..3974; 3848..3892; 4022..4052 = 7.9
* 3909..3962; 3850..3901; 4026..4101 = 7.7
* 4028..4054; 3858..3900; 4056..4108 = -4.0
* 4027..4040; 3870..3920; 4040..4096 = -1.2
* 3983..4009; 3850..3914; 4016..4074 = -2.4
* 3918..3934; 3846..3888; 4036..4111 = 3.2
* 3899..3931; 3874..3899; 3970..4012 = -0.2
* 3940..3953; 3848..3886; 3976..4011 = 2.0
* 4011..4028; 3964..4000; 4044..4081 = -3.9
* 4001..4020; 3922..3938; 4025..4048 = -3.5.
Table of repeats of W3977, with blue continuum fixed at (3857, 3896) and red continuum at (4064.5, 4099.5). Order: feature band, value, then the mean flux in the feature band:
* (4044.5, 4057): -0.08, 342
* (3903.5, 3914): -0.16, 250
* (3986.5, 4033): -0.19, 344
